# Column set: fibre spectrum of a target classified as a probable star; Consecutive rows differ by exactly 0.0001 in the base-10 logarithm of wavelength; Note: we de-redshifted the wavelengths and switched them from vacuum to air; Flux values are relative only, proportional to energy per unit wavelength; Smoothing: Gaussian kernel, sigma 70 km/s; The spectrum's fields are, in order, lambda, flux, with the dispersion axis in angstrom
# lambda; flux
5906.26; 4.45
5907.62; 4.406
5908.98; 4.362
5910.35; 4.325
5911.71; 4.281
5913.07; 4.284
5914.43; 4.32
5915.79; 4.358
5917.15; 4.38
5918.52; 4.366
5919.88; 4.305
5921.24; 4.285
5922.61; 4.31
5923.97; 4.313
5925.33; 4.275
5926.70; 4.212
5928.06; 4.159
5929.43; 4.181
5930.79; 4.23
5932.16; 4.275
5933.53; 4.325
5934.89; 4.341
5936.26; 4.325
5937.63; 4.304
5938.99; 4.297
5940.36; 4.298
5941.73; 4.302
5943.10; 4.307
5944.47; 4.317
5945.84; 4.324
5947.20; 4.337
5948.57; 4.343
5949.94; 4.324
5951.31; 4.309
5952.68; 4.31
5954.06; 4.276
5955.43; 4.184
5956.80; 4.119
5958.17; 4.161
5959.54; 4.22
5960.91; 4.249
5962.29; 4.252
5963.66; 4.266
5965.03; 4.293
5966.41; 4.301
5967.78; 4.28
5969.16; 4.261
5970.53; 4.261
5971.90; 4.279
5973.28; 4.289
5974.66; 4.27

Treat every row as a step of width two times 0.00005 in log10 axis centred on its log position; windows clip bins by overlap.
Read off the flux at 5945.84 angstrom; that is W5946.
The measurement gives 4.324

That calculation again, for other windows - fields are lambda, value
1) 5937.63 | 4.304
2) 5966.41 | 4.301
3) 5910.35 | 4.325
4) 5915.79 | 4.358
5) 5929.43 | 4.181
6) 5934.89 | 4.341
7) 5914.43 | 4.32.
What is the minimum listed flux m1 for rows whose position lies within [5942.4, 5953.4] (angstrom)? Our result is 4.307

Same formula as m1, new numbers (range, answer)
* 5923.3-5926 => 4.275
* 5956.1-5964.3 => 4.119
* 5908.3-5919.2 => 4.281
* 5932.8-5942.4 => 4.297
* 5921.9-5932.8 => 4.159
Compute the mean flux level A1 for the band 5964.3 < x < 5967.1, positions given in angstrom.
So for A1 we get 4.3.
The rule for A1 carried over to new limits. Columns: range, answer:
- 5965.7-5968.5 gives 4.28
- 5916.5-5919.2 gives 4.36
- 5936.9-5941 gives 4.3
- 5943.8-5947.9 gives 4.33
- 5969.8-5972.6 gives 4.28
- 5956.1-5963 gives 4.2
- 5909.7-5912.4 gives 4.31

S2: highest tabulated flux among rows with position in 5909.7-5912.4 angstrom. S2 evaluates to 4.325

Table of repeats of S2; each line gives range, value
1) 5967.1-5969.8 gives 4.28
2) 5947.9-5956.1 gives 4.343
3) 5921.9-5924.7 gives 4.313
